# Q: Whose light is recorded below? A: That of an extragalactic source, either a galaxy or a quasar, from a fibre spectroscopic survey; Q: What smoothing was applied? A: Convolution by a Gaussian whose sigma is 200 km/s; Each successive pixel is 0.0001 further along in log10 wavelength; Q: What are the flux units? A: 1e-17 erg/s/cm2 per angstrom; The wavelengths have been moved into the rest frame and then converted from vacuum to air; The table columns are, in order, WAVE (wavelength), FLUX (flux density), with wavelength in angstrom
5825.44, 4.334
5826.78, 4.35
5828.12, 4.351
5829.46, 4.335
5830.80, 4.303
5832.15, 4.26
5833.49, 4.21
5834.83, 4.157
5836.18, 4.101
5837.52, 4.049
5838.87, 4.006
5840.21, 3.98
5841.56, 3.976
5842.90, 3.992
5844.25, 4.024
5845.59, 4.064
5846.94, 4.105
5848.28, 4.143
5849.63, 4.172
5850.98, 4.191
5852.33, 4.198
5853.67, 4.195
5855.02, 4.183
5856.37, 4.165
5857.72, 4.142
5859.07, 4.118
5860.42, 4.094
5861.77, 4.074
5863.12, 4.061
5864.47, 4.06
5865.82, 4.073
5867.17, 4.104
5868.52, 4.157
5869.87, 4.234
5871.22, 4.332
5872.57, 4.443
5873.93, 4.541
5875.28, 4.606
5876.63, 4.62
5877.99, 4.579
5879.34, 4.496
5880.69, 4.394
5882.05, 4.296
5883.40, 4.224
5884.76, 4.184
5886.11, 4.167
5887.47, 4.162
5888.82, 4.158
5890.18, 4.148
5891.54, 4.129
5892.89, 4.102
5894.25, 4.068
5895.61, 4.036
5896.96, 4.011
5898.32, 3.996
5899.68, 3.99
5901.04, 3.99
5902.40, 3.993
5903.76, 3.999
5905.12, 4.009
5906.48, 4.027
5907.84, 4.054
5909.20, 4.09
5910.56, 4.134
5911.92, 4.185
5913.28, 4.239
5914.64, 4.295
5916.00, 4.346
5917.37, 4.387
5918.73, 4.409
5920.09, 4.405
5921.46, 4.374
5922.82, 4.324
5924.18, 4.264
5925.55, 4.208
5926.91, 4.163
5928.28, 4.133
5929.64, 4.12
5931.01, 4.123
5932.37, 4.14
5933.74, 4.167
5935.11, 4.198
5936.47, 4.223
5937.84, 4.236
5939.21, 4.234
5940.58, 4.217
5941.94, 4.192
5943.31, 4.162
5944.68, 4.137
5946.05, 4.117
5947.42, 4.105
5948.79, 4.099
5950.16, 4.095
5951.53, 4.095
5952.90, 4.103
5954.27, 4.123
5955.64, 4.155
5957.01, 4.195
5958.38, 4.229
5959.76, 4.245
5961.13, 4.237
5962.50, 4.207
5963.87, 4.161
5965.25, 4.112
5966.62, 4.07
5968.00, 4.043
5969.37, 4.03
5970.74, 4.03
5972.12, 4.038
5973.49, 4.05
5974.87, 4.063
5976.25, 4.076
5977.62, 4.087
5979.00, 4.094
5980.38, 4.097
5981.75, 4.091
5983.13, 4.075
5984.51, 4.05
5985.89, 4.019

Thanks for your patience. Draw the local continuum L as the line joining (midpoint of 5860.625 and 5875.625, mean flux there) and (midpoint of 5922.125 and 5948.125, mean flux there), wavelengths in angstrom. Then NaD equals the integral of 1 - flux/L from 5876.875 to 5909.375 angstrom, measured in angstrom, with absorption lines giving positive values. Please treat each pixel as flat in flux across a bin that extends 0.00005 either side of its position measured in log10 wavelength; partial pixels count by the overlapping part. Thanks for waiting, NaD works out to 0.5 angstrom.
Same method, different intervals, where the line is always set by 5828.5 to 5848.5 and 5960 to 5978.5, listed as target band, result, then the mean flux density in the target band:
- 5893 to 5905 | 0.27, 4.01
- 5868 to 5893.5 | -1.27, 4.32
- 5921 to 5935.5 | -0.34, 4.2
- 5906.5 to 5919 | -0.35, 4.22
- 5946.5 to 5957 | -0.04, 4.12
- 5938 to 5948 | -0.17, 4.17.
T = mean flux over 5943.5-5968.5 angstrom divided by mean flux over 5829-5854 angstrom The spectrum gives 1.0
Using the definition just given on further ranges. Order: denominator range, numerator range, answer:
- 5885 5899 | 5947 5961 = 1.01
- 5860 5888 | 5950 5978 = 0.96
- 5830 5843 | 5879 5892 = 1.03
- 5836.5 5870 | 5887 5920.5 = 1.01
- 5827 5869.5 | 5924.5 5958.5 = 1.01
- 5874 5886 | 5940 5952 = 0.94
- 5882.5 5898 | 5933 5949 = 1.01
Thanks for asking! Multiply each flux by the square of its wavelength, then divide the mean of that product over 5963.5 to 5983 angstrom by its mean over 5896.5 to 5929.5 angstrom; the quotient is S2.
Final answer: 1.00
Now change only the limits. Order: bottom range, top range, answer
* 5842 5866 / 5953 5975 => 1.04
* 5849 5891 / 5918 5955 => 1.01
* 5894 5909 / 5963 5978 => 1.04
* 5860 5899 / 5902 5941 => 1.01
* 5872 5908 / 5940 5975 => 1.01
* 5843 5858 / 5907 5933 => 1.05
